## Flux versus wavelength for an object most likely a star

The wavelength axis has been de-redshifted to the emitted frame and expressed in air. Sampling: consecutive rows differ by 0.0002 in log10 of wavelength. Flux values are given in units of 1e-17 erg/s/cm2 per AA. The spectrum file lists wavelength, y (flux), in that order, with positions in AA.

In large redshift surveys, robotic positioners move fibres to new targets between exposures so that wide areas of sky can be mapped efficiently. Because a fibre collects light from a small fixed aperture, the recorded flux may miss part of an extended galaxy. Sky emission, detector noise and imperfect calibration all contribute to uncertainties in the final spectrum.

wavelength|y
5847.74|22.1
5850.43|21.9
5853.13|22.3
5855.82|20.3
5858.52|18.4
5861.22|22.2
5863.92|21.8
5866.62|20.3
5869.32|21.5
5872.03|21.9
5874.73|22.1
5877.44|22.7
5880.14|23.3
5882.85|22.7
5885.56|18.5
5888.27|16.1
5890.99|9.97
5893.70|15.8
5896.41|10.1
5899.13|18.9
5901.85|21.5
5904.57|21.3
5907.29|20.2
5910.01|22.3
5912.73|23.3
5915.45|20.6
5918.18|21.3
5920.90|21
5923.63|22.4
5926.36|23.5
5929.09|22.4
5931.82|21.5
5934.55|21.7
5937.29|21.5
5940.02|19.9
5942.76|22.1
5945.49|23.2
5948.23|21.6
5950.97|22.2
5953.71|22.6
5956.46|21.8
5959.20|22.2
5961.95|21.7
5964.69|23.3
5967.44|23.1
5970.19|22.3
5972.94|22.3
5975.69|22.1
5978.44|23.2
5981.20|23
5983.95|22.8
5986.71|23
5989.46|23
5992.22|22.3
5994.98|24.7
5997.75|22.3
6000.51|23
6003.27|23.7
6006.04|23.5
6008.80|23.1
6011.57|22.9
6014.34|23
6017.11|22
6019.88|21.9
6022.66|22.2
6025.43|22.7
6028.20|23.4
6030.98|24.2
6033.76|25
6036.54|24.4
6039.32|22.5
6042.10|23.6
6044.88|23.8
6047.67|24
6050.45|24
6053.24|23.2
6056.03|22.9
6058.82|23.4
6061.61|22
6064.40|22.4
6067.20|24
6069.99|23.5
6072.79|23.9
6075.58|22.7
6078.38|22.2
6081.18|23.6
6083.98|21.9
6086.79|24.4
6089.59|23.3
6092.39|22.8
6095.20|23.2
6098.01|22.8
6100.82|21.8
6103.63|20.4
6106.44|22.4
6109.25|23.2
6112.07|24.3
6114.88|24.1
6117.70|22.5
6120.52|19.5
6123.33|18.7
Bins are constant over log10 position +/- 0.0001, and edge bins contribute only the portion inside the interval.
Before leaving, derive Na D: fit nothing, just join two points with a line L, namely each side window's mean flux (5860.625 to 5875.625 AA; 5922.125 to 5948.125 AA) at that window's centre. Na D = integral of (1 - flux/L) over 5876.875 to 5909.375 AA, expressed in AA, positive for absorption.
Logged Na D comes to 5.0 AA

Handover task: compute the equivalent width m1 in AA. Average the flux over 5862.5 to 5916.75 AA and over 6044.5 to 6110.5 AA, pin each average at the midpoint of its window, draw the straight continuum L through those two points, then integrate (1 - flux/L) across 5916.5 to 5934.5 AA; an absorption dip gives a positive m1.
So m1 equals -1.4 AA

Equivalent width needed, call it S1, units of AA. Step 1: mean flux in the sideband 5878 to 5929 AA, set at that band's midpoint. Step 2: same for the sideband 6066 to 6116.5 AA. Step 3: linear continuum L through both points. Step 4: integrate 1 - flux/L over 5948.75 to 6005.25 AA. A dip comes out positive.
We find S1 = -4.6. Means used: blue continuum 19.7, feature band 22.7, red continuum 23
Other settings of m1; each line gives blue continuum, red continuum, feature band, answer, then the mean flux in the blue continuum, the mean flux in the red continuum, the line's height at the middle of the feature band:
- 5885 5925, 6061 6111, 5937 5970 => -3.6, 18.9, 22.8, 19.9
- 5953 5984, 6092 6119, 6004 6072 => -1.8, 22.5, 22.7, 22.6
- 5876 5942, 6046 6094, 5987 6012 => -1.5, 20.1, 23.2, 21.8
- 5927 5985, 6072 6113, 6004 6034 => -0.7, 22.2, 22.8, 22.5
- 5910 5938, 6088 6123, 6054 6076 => -0.8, 21.9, 22.4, 22.3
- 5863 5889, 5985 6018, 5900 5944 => 0.5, 21.2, 23.1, 21.9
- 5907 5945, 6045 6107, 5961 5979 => -0.4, 21.8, 23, 22.1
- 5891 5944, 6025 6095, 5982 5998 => -0.9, 20.3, 23.4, 21.9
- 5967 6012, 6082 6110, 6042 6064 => -0.5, 23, 22.6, 22.8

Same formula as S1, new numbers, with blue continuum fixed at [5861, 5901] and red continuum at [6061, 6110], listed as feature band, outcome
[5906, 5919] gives -1.2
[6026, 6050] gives -2.0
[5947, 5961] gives -1.1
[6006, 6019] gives -0.8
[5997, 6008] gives -1.0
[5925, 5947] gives -2.0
